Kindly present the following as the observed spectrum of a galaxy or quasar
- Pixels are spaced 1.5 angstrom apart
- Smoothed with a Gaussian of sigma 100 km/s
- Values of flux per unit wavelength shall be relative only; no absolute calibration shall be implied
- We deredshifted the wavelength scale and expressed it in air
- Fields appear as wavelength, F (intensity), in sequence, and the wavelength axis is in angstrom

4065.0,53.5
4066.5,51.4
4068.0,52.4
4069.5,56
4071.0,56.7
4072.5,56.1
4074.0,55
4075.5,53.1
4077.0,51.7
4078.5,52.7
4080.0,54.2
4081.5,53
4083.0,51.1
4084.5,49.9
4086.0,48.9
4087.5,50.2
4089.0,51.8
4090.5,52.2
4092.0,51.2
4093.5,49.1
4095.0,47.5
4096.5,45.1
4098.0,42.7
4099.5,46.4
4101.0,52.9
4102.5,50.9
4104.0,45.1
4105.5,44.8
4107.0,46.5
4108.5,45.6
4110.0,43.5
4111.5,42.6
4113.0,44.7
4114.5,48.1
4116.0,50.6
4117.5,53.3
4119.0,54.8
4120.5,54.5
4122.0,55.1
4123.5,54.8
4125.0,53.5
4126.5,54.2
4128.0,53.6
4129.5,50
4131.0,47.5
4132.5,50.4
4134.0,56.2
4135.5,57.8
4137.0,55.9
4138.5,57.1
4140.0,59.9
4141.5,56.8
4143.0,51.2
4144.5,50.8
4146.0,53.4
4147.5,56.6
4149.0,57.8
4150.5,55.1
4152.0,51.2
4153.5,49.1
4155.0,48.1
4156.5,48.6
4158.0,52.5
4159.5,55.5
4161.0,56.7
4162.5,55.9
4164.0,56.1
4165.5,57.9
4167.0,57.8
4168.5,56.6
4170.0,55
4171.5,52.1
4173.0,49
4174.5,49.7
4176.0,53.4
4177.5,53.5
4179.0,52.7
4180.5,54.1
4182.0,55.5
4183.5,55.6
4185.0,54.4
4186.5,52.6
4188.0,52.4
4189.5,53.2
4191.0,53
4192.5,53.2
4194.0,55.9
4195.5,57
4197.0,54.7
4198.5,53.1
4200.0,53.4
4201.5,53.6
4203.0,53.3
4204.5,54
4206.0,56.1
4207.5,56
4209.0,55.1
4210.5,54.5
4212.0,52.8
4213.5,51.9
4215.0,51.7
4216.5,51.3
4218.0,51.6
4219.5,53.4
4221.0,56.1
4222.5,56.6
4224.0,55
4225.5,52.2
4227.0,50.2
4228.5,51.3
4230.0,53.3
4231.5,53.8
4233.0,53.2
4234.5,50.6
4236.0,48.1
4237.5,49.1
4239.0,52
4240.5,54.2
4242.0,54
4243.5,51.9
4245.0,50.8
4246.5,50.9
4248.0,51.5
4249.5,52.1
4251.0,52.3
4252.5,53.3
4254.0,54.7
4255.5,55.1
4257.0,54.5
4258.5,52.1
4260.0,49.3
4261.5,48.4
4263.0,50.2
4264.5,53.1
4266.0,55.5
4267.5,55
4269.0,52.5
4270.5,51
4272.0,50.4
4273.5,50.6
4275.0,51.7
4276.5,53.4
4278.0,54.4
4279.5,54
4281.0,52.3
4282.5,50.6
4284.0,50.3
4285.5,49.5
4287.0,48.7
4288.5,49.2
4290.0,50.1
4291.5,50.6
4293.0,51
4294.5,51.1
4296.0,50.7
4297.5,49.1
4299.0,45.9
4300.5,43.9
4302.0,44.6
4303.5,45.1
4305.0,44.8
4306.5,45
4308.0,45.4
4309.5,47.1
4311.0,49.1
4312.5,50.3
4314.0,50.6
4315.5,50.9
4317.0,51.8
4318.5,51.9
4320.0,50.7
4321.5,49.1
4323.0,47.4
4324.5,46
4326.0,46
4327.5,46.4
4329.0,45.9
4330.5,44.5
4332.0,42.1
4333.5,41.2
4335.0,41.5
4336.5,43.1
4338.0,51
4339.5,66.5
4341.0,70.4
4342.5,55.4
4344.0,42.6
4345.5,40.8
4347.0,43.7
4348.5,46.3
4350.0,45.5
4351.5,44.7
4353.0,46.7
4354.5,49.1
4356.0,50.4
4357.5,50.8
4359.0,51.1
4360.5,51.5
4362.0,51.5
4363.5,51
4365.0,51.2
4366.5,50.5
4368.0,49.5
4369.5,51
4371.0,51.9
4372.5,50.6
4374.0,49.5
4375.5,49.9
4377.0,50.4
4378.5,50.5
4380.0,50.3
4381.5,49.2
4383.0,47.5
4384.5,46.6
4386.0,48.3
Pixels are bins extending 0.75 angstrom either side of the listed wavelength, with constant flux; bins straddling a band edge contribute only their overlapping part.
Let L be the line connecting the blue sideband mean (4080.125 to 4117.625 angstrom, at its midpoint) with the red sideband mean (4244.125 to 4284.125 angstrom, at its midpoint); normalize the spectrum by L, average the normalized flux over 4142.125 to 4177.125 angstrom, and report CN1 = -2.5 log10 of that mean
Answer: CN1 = -0.08 mag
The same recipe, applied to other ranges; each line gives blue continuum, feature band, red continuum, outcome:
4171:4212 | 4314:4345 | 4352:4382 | 0.04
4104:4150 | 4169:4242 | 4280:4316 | -0.06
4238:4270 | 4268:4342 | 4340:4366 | 0.04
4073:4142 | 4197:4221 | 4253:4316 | -0.06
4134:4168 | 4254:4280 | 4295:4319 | -0.06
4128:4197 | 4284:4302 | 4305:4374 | 0.03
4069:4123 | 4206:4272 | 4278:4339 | -0.08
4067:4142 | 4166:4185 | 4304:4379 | -0.07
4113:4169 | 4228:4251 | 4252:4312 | -0.01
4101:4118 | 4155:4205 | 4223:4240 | -0.09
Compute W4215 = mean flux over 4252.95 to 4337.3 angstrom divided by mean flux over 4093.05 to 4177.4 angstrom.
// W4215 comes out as 1.0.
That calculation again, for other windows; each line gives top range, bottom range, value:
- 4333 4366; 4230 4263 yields 0.95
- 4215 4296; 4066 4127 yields 1.03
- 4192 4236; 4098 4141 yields 1.05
